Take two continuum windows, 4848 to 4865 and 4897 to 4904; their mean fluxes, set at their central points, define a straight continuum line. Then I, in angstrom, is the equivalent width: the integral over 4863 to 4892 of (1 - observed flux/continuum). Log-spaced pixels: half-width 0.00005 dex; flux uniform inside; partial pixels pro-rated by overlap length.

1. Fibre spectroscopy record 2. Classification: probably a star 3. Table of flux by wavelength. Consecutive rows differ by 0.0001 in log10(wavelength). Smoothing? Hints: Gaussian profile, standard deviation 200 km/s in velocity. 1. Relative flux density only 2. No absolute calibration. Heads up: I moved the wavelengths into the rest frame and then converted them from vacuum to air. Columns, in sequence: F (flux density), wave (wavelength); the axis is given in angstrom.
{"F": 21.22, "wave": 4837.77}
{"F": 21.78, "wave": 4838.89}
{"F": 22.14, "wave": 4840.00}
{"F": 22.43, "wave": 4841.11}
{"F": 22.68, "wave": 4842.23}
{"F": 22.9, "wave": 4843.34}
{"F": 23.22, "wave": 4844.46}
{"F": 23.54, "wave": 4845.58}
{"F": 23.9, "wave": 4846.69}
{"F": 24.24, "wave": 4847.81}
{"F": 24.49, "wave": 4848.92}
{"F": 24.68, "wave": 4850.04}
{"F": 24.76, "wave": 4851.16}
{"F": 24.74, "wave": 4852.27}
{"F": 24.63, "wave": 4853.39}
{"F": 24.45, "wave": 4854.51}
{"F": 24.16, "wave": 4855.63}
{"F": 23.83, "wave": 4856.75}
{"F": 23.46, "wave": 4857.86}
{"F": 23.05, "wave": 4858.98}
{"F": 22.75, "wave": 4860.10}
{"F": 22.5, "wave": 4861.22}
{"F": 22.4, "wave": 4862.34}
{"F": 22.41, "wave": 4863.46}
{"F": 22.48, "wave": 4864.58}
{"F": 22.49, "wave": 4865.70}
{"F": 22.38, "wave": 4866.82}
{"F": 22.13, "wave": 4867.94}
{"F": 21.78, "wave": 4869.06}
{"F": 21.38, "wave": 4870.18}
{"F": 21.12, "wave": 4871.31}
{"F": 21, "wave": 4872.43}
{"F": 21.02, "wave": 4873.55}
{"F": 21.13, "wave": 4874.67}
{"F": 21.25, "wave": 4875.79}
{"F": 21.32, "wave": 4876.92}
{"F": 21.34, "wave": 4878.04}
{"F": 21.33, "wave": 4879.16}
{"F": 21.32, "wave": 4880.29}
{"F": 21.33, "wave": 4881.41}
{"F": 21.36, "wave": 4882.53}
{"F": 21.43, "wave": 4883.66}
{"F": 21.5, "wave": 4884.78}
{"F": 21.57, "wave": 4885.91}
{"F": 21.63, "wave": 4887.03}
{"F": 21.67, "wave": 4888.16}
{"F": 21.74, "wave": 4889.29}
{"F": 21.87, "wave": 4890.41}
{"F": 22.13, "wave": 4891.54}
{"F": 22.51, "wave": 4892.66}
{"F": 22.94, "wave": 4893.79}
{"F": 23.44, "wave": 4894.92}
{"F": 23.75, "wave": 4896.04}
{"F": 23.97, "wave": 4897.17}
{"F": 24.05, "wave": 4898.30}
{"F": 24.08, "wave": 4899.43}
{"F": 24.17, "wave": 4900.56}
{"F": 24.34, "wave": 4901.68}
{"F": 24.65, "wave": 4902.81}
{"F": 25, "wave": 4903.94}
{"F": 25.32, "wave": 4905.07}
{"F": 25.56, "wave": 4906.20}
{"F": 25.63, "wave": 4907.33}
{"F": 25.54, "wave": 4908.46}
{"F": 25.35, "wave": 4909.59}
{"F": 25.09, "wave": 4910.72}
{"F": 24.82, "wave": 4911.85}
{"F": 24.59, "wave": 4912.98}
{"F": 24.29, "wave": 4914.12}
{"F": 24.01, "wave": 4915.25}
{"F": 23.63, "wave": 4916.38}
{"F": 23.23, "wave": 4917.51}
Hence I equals 2.9 angstrom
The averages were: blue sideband 23.7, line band 21.6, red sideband 24.3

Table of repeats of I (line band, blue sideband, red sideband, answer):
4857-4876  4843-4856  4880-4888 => 0.6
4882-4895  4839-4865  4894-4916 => 1.2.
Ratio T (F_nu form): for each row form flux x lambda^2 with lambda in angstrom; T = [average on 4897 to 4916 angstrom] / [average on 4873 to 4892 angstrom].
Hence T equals 1.16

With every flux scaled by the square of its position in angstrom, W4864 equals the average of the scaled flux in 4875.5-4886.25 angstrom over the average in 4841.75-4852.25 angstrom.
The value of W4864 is 0.9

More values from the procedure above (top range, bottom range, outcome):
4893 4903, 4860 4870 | 1.08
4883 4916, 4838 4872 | 1.05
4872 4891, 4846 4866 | 0.91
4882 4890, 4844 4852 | 0.91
